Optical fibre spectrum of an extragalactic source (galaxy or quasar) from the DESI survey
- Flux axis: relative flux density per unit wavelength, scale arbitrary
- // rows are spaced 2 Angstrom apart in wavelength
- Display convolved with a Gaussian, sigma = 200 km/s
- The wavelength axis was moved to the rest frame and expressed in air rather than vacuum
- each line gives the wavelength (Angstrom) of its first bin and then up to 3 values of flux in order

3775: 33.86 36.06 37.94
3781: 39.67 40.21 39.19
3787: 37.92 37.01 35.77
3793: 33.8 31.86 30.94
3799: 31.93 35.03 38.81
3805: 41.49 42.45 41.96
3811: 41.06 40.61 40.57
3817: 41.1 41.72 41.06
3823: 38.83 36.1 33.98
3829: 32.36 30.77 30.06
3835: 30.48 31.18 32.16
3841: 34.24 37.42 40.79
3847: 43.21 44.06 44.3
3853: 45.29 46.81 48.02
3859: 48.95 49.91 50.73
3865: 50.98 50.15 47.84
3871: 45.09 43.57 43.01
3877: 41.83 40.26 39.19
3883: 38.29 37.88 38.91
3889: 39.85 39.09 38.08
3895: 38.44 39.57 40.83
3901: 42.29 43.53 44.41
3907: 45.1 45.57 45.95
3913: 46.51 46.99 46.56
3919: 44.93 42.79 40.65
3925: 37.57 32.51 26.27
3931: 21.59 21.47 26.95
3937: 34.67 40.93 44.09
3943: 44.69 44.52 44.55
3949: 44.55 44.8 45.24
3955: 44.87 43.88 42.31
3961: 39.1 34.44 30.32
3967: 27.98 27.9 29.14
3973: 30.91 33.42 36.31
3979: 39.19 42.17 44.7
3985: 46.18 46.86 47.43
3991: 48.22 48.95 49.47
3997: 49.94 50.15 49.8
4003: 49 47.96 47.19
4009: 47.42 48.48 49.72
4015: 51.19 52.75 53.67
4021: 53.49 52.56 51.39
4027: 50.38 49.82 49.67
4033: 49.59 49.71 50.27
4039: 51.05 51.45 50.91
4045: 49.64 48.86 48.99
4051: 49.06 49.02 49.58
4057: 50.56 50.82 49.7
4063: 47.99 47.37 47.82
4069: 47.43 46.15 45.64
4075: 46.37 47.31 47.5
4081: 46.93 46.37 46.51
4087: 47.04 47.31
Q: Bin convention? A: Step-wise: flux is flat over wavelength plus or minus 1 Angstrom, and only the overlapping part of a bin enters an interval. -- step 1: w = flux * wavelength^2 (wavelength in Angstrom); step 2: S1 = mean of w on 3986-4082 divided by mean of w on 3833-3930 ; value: 1.27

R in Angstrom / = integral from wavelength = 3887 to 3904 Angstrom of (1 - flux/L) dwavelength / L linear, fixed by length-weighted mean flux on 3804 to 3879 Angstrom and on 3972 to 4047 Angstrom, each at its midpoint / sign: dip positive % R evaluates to 1.3 Angstrom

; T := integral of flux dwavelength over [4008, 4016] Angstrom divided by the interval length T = 49.2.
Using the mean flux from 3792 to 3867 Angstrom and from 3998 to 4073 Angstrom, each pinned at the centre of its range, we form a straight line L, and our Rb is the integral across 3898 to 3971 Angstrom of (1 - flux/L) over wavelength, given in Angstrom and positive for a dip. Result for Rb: 8.6 Angstrom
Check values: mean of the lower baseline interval 39.5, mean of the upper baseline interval 49.7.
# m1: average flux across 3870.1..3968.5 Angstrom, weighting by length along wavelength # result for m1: 39.9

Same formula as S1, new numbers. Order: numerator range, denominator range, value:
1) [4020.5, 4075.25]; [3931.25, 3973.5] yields 1.39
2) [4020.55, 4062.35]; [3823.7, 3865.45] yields 1.39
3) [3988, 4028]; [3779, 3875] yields 1.37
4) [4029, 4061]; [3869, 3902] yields 1.33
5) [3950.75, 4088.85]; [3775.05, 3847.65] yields 1.40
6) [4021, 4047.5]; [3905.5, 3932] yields 1.33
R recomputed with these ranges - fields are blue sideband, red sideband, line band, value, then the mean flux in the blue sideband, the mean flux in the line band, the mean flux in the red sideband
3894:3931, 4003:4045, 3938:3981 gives 5.8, 41.1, 38.8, 50.4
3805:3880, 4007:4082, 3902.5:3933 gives 2.9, 41.2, 40.1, 49.4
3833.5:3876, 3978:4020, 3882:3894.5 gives 1.6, 43.1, 38.7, 48.1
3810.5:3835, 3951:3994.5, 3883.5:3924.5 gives -4.0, 37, 42.3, 39.7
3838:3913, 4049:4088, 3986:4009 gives -1.3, 42.9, 48.6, 47.9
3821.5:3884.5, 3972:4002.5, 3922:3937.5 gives 4.6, 40.9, 30.1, 44.3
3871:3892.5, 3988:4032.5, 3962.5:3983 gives 5.9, 40.4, 33.7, 49.9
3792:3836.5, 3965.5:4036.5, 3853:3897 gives -4.6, 36.6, 43.6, 45.7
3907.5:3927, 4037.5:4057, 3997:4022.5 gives -1.1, 43.6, 50.1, 49.9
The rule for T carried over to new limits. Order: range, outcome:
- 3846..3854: 44.2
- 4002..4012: 48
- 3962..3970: 30.2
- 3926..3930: 29.4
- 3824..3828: 35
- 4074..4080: 47.1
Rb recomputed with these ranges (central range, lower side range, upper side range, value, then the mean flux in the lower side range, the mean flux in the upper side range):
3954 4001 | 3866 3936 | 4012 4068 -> 5.12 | 40.1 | 50.3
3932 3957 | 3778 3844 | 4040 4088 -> 1.51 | 36.7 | 48.3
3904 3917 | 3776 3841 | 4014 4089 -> -1.20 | 36.7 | 49.3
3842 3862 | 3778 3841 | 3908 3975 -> -4.13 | 36.7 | 38.3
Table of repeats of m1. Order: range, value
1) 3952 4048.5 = 45.5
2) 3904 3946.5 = 39.3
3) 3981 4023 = 49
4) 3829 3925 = 41.9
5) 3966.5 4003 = 42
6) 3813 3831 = 37.9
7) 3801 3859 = 39.1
